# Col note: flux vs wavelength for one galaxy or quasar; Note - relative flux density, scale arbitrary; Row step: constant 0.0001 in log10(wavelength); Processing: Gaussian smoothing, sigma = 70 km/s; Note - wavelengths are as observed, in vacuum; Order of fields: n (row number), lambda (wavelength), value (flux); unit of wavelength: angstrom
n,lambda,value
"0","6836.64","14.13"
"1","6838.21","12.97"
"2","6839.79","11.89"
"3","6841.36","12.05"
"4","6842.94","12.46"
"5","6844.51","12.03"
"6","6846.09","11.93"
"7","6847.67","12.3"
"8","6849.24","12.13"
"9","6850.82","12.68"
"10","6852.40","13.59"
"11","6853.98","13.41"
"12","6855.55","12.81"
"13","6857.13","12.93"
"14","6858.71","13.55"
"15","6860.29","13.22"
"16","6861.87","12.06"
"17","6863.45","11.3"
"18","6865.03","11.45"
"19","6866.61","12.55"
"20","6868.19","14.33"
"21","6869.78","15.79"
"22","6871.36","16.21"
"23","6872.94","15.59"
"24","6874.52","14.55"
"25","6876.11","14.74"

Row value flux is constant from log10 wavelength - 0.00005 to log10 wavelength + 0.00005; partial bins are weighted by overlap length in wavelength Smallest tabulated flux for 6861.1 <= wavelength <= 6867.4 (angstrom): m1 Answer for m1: 11.3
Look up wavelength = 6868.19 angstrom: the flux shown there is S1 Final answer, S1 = 14.33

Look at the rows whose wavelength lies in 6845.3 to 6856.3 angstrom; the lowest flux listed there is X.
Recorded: 11.93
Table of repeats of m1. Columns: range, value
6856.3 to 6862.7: 12.06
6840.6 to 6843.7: 12.05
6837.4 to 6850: 11.89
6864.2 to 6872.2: 11.45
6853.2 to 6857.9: 12.81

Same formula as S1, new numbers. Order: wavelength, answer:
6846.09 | 11.93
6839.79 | 11.89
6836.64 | 14.13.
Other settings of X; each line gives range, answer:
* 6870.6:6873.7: 15.59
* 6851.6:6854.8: 13.41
